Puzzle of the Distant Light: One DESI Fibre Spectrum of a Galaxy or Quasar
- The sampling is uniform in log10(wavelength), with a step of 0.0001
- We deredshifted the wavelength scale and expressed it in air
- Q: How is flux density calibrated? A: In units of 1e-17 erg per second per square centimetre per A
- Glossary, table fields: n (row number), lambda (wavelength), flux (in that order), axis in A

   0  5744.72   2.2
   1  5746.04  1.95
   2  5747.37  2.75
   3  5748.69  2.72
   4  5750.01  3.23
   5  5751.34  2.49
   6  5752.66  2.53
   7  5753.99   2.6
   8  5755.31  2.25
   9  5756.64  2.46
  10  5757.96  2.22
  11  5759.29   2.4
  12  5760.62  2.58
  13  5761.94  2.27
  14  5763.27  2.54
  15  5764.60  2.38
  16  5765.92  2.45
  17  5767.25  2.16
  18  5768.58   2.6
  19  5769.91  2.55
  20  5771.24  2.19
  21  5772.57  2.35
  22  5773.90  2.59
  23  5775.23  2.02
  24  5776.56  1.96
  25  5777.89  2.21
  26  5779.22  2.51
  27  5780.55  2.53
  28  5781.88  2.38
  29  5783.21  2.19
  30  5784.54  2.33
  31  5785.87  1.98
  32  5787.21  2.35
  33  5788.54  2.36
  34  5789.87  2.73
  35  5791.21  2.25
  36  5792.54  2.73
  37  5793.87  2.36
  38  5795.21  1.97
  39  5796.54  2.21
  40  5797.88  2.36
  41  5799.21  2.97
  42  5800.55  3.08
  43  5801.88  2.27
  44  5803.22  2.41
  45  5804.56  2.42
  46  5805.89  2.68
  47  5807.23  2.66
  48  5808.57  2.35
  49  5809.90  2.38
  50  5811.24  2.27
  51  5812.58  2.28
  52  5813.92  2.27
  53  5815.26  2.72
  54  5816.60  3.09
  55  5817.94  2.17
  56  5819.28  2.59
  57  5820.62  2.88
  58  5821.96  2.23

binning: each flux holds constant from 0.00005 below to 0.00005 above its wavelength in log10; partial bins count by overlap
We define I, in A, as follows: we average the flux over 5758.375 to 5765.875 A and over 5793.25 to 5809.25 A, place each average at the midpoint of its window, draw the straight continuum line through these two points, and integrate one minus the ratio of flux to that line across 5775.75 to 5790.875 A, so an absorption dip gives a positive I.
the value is 0.9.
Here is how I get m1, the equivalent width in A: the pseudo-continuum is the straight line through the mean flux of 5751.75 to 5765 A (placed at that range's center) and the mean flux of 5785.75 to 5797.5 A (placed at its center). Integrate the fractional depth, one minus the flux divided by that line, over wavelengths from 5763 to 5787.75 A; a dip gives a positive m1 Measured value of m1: 0.6 A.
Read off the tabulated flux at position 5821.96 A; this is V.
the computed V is 2.23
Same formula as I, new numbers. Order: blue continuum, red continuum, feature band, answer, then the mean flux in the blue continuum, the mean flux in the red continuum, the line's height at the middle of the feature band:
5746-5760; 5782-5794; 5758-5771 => 0.3 A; 2.53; 2.37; 2.48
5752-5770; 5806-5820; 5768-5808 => 0.8 A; 2.42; 2.49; 2.46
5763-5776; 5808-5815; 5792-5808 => -1.1 A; 2.37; 2.33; 2.34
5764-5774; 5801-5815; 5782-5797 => 0.6 A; 2.4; 2.42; 2.41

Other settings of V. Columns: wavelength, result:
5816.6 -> 3.09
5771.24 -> 2.19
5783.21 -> 2.19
